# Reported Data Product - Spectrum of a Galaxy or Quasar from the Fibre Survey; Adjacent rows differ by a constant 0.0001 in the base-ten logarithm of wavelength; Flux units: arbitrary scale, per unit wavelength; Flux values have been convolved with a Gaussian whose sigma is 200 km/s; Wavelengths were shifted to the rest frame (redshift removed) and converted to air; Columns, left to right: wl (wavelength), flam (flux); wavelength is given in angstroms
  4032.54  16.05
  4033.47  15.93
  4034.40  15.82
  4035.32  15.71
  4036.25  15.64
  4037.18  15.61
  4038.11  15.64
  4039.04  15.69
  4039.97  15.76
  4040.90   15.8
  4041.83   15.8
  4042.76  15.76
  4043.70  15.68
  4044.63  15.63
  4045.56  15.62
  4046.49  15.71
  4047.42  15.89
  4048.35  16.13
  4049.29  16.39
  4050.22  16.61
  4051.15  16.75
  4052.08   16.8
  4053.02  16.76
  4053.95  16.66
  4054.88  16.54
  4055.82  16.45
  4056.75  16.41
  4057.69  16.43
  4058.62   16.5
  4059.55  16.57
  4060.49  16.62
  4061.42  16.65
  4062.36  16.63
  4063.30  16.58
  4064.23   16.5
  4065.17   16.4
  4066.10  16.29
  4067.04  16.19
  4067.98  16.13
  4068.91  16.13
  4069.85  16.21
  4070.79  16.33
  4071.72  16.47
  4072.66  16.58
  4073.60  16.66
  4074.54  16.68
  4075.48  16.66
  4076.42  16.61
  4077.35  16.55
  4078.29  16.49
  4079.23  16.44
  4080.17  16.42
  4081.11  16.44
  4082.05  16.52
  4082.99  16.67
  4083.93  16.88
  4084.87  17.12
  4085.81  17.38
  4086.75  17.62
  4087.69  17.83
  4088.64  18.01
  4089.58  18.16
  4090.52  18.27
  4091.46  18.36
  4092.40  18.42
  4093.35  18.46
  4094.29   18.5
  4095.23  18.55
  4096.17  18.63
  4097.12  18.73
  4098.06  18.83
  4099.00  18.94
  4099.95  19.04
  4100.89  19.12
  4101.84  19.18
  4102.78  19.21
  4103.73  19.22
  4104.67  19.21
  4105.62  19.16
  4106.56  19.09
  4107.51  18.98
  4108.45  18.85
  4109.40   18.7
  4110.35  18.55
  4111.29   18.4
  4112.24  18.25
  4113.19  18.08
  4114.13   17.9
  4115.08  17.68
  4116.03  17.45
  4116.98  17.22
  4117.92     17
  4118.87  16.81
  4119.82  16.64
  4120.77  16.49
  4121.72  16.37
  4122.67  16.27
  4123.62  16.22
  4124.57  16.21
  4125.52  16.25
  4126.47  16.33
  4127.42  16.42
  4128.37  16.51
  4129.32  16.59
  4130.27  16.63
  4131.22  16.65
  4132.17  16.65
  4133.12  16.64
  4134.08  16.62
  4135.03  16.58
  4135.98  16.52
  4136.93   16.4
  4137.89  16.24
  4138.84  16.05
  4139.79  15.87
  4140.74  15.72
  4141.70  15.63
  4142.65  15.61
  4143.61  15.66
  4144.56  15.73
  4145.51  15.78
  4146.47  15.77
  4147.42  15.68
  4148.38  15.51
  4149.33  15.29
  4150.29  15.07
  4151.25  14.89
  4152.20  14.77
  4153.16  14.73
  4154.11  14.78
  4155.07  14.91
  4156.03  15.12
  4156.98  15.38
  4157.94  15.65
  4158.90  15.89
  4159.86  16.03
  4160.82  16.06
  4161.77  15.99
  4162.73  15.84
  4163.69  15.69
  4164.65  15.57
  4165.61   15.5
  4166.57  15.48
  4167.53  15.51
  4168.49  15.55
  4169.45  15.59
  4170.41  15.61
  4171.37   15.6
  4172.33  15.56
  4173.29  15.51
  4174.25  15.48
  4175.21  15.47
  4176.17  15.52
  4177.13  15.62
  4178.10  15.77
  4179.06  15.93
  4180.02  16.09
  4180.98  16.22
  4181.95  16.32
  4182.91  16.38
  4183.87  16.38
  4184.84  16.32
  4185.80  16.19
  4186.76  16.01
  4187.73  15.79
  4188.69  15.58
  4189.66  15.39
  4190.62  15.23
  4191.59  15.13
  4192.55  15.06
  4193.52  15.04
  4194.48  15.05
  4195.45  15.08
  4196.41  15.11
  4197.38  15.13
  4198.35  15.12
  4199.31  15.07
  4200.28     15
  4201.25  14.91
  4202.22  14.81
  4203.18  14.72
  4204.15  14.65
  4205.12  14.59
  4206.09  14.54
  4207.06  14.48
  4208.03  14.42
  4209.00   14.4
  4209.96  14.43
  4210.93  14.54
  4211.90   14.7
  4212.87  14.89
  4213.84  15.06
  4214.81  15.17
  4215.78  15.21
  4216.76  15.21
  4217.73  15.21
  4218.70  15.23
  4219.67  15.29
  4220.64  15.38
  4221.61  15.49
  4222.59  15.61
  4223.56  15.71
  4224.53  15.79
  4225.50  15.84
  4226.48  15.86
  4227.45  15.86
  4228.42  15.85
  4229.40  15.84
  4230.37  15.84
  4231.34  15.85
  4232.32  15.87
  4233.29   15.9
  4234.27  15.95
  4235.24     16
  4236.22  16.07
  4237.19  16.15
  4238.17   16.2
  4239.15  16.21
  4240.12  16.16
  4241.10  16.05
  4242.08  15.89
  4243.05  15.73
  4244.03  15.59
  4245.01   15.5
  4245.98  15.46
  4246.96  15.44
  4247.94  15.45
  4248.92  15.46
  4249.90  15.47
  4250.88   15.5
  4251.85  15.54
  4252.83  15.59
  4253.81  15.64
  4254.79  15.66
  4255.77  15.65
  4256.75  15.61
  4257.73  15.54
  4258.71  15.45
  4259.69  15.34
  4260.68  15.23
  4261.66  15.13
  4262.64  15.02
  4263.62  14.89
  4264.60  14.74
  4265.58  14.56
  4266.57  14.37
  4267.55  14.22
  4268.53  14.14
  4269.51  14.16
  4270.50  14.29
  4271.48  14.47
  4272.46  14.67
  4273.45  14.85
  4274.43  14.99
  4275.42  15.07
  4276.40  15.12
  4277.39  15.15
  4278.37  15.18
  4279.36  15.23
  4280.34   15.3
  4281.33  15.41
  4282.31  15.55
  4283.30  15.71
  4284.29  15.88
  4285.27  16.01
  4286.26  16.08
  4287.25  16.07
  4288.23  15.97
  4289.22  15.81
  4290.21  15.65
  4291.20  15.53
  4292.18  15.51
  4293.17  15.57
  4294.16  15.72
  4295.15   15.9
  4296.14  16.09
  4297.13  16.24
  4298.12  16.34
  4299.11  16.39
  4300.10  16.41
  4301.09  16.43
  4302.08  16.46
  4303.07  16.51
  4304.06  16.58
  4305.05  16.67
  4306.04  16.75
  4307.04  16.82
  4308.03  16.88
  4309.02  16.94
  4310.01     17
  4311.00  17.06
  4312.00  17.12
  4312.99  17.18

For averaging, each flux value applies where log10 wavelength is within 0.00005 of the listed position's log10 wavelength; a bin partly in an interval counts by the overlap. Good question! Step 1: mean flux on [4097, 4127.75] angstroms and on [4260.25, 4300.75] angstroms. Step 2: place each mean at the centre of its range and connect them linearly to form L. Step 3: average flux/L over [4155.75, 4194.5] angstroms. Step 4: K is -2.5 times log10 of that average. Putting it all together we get 0.08 mag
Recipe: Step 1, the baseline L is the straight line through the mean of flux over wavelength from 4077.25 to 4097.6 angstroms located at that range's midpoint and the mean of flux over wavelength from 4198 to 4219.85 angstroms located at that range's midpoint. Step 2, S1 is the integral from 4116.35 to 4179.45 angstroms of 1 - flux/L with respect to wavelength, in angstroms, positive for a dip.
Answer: 1.29 angstroms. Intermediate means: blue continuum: 17.6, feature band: 15.9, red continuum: 14.8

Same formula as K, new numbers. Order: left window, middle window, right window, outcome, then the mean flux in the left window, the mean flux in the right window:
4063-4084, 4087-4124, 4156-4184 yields -0.123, 16.5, 15.7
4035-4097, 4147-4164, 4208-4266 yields 0.045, 16.7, 15.5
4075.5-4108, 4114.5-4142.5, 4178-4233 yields 0.043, 18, 15.4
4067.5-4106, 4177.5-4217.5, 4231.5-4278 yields 0.061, 17.6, 15.3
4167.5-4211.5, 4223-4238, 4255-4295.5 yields -0.042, 15.3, 15.2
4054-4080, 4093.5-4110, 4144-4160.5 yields -0.181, 16.5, 15.4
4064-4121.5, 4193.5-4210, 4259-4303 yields 0.105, 17.6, 15.4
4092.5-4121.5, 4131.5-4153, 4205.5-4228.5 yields 0.098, 18.3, 15.2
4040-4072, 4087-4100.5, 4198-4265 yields -0.150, 16.3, 15.4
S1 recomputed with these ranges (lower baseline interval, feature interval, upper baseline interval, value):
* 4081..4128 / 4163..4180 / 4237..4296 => 1.2 angstroms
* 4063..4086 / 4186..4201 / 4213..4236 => 0.5 angstroms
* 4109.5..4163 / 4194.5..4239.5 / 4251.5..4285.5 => 0.7 angstroms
